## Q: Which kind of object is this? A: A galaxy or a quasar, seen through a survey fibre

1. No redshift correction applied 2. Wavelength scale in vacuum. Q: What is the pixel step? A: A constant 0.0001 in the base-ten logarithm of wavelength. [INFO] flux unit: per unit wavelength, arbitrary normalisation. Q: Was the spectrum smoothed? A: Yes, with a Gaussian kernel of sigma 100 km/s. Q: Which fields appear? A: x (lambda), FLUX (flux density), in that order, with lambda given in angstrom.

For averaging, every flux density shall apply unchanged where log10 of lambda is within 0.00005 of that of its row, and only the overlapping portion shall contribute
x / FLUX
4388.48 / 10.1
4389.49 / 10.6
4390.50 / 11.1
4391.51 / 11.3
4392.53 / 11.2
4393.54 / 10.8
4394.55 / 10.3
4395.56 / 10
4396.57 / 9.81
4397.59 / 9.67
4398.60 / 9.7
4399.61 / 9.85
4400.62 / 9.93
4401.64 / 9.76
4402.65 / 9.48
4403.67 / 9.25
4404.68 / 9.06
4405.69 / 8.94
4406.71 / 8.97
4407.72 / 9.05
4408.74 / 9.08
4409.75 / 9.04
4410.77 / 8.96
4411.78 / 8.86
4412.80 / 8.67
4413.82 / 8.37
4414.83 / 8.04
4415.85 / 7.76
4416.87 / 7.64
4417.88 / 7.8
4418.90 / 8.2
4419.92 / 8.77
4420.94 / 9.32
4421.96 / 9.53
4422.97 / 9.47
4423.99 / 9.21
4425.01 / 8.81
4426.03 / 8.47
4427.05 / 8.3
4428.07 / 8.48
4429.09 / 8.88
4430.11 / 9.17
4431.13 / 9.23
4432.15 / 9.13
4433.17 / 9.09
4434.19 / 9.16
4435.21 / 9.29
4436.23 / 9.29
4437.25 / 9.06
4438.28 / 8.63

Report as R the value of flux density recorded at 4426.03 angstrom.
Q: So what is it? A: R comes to 8.47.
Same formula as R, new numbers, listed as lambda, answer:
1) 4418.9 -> 8.2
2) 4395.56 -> 10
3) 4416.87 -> 7.64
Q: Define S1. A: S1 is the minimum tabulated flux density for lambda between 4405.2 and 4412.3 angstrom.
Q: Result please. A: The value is 8.86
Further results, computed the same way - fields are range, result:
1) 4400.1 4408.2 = 8.94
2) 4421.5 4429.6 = 8.3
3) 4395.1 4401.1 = 9.67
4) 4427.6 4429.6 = 8.48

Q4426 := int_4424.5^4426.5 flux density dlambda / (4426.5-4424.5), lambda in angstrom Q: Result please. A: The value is 8.64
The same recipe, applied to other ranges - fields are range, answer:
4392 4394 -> 11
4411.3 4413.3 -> 8.75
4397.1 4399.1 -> 9.7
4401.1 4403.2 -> 9.58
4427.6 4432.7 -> 8.98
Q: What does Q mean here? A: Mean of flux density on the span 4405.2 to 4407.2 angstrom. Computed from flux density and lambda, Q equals 8.93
